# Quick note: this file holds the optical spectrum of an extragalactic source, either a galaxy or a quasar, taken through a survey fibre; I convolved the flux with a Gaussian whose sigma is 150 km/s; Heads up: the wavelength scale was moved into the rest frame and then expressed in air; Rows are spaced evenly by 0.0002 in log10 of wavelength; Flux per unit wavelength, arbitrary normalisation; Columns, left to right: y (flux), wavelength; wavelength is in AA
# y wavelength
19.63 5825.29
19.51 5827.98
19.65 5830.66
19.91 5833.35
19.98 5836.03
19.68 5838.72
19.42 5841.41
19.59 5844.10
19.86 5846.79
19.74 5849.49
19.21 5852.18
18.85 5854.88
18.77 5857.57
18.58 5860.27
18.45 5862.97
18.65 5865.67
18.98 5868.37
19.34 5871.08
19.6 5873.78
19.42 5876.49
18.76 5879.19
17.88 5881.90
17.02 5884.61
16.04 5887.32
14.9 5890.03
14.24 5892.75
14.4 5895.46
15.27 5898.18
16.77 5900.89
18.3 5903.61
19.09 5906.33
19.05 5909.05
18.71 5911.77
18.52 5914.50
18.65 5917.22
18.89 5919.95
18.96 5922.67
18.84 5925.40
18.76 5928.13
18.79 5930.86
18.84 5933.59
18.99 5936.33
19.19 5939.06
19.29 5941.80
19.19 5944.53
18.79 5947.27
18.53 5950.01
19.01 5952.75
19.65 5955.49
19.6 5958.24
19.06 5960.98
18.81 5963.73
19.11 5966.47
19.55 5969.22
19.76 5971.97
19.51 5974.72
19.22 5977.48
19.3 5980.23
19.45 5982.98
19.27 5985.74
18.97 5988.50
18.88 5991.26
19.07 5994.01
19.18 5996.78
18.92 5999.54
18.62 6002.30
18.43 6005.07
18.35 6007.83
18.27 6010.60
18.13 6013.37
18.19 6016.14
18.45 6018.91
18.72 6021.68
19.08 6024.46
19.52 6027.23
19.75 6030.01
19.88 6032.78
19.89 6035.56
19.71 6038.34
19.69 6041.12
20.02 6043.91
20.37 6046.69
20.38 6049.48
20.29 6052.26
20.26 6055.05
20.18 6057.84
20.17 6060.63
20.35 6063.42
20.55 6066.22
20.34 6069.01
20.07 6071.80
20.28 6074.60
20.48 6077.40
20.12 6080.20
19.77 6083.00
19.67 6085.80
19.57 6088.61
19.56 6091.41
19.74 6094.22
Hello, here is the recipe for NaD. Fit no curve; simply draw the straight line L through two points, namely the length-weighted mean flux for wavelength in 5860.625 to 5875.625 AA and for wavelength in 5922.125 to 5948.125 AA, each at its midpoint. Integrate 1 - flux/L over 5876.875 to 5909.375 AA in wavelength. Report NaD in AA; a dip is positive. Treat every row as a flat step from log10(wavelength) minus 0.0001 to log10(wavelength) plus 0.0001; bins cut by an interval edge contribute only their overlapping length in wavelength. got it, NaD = 3.7 AA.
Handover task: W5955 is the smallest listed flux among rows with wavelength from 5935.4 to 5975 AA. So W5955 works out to 18.53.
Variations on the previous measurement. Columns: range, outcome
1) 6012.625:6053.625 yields 18.13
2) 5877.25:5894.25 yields 14.24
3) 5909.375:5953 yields 18.52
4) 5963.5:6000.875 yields 18.81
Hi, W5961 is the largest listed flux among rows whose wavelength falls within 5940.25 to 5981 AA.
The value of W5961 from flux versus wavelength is 19.76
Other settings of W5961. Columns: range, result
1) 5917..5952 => 19.29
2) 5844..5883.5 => 19.86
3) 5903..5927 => 19.09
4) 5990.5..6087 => 20.55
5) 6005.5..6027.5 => 19.52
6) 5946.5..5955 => 19.01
